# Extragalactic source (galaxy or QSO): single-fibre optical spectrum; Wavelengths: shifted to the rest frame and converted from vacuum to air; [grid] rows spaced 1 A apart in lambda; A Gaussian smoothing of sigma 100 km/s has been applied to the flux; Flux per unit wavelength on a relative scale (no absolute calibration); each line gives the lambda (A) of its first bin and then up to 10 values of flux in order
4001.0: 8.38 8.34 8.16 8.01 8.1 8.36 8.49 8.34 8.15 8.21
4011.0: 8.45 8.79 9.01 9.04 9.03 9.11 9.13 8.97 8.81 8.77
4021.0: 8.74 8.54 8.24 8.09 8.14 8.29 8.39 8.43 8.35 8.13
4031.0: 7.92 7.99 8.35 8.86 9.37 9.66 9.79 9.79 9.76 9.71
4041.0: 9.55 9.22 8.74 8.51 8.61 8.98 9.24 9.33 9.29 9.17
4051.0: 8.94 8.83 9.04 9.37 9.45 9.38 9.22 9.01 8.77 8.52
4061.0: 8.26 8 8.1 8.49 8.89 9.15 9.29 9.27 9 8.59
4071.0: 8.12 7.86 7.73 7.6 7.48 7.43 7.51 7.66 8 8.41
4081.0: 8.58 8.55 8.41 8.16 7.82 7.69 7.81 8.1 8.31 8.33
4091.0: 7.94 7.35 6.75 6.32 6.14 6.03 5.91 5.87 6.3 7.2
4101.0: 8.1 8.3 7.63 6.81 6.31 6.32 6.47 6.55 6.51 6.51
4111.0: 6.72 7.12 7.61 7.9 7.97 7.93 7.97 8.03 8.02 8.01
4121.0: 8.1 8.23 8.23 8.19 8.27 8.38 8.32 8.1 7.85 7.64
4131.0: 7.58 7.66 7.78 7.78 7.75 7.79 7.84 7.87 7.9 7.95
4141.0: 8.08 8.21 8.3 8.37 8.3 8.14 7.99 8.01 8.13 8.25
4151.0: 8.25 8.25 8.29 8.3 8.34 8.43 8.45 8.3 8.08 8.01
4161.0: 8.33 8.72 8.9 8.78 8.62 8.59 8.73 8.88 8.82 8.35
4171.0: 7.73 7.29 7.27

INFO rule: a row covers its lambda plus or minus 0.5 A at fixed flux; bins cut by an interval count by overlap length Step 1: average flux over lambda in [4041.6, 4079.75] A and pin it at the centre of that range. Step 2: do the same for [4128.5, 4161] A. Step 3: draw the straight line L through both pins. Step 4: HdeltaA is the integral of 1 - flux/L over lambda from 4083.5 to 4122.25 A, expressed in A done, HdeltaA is 4.8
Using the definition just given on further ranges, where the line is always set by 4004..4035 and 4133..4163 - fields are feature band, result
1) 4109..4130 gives 1.0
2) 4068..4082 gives 0.5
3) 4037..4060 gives -2.0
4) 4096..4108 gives 2.2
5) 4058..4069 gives -0.4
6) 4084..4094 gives 0.7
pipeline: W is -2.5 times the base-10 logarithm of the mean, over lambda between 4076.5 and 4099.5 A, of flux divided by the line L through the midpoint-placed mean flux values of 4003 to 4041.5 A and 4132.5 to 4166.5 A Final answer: 0.13 mag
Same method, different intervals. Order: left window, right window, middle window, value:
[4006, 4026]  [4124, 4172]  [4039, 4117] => 0.05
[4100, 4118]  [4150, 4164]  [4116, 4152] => -0.03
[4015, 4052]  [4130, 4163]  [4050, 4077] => 0.01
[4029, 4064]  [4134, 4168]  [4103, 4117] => 0.21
